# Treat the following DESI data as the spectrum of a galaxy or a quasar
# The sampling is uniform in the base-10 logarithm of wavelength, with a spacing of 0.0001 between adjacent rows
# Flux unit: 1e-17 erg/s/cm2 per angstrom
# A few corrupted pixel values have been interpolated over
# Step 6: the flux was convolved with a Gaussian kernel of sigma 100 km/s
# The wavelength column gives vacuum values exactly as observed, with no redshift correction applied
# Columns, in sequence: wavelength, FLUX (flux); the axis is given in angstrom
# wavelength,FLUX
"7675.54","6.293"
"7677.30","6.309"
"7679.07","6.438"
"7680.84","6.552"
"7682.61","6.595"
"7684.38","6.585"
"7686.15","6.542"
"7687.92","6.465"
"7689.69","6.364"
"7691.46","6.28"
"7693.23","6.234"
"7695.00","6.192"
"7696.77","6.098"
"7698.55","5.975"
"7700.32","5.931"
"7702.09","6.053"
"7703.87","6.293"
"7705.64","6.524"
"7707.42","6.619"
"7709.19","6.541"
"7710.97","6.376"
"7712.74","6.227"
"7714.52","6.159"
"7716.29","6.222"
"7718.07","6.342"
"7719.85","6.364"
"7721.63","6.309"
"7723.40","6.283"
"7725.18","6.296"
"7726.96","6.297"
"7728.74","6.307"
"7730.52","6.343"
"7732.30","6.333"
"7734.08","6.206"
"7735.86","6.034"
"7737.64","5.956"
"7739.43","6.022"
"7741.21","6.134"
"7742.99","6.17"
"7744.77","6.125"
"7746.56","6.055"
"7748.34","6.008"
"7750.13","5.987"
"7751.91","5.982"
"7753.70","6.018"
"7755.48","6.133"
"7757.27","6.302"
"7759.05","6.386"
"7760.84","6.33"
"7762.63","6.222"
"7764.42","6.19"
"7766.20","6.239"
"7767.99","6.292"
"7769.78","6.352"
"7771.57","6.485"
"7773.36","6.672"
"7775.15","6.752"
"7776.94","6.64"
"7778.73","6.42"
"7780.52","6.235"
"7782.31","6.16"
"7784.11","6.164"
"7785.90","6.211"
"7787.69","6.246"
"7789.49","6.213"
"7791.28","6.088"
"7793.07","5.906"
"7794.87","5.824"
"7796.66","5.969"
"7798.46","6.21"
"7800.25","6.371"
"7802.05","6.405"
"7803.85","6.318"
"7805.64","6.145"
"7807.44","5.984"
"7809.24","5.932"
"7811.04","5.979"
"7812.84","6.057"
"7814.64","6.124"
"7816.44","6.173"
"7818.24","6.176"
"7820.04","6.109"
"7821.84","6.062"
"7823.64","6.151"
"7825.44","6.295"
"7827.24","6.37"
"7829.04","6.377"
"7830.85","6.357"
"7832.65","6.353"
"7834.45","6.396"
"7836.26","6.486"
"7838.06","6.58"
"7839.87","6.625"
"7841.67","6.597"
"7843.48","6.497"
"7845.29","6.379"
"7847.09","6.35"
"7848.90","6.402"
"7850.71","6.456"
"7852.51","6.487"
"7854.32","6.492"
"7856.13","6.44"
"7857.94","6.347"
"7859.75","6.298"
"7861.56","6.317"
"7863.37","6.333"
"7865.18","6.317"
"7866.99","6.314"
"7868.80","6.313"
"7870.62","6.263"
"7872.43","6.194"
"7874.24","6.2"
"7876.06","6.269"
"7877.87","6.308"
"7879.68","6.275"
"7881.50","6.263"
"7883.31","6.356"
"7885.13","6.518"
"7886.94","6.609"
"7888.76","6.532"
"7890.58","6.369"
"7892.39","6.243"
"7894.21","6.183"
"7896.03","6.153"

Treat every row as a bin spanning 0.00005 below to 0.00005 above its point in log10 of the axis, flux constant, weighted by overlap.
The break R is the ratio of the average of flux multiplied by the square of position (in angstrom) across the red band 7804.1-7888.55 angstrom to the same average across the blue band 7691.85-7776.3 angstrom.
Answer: 1.04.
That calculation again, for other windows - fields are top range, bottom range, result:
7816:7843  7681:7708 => 1.04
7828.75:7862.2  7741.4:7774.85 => 1.06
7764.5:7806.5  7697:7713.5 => 1.02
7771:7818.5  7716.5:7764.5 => 1.02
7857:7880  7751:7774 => 1.03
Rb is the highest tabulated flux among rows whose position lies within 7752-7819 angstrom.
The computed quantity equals 6.752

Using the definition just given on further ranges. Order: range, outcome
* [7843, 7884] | 6.497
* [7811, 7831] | 6.377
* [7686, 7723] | 6.619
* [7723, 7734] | 6.343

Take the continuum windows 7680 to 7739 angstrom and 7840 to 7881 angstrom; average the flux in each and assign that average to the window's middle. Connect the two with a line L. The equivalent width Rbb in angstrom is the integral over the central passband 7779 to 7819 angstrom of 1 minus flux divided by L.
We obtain 1.3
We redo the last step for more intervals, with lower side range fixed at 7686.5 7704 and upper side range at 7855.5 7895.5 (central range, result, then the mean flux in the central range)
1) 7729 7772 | 0.39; 6.18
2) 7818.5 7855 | -0.51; 6.39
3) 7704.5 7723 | -0.47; 6.37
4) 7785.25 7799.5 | 0.41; 6.09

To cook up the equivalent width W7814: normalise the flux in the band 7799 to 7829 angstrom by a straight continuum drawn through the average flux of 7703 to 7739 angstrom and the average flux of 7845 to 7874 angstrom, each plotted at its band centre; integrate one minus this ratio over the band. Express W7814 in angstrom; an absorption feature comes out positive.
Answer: 0.8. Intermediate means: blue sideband 6.3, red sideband 6.35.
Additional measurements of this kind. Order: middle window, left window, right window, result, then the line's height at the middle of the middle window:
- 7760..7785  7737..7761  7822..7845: -0.71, 6.19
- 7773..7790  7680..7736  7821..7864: -0.02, 6.36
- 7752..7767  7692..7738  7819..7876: 0.18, 6.29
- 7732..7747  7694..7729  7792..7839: 0.34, 6.25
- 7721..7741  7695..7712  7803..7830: 0.07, 6.24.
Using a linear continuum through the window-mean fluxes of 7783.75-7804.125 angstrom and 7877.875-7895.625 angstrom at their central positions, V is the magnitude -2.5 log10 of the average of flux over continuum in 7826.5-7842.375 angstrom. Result -0.04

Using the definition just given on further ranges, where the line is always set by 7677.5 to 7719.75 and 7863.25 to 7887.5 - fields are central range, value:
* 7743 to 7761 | 0.035 mag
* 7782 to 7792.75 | 0.028 mag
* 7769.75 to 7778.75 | -0.044 mag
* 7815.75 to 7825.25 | 0.031 mag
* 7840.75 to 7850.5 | -0.021 mag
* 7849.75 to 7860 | -0.018 mag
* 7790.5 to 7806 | 0.032 mag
